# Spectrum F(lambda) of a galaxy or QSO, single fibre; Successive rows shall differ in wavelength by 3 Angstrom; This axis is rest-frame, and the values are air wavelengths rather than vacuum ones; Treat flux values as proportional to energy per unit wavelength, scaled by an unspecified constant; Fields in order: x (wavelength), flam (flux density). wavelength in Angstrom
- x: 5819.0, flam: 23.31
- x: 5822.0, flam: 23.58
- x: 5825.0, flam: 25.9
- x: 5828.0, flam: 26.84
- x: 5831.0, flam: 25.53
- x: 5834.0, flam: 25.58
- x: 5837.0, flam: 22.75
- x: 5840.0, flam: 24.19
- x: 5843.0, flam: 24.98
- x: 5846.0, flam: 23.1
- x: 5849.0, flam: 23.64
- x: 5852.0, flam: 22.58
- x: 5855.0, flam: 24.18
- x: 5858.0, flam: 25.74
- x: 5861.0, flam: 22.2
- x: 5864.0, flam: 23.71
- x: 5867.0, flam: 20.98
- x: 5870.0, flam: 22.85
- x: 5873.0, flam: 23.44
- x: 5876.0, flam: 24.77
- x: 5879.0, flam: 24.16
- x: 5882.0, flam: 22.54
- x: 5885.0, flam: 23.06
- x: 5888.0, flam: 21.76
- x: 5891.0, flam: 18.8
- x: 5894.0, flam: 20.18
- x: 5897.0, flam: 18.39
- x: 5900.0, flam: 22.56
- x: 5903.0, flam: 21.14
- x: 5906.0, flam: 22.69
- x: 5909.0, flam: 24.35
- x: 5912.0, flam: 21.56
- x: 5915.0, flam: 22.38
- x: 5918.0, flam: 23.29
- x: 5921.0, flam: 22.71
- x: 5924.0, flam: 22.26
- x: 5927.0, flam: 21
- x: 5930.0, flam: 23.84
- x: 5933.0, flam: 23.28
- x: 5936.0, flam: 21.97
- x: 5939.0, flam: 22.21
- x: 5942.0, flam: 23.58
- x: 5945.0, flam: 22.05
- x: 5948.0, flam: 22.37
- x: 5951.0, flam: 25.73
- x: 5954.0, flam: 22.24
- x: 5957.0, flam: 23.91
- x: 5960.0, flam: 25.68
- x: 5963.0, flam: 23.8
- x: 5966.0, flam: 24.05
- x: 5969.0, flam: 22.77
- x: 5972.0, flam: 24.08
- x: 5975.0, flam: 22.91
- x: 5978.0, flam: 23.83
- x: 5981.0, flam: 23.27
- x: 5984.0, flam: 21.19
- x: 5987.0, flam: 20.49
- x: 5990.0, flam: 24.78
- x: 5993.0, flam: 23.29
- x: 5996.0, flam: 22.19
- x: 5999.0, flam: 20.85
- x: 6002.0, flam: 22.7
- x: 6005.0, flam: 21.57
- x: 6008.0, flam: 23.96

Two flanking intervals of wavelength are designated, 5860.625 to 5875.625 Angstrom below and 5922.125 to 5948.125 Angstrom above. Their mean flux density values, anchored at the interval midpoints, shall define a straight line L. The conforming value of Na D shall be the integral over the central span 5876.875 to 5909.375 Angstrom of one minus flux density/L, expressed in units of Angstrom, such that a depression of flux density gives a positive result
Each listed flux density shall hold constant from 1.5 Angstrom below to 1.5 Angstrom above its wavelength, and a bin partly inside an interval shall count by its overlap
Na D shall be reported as 1.4 Angstrom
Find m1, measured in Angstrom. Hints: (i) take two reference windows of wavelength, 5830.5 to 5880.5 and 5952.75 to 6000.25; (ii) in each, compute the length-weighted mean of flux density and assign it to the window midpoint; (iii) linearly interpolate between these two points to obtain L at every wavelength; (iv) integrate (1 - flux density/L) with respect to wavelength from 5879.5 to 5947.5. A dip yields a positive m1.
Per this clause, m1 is 3.9 Angstrom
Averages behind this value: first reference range 23.8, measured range 22.1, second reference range 23.1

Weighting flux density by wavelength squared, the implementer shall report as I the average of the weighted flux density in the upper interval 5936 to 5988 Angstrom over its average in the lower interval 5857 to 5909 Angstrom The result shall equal 1.07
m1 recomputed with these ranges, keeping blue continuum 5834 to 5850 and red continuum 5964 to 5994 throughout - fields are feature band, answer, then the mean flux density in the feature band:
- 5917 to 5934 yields 0.5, 22.7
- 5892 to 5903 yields 1.5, 20.4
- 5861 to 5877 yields 0.5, 23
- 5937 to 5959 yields 0.1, 23.2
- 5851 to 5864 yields 0.1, 23.7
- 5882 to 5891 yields 0.7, 21.8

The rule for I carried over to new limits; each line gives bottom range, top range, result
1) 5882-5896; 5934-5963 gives 1.13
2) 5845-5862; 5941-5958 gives 1.02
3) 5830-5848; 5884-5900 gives 0.86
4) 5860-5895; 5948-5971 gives 1.10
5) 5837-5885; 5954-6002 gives 1.02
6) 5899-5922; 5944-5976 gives 1.06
